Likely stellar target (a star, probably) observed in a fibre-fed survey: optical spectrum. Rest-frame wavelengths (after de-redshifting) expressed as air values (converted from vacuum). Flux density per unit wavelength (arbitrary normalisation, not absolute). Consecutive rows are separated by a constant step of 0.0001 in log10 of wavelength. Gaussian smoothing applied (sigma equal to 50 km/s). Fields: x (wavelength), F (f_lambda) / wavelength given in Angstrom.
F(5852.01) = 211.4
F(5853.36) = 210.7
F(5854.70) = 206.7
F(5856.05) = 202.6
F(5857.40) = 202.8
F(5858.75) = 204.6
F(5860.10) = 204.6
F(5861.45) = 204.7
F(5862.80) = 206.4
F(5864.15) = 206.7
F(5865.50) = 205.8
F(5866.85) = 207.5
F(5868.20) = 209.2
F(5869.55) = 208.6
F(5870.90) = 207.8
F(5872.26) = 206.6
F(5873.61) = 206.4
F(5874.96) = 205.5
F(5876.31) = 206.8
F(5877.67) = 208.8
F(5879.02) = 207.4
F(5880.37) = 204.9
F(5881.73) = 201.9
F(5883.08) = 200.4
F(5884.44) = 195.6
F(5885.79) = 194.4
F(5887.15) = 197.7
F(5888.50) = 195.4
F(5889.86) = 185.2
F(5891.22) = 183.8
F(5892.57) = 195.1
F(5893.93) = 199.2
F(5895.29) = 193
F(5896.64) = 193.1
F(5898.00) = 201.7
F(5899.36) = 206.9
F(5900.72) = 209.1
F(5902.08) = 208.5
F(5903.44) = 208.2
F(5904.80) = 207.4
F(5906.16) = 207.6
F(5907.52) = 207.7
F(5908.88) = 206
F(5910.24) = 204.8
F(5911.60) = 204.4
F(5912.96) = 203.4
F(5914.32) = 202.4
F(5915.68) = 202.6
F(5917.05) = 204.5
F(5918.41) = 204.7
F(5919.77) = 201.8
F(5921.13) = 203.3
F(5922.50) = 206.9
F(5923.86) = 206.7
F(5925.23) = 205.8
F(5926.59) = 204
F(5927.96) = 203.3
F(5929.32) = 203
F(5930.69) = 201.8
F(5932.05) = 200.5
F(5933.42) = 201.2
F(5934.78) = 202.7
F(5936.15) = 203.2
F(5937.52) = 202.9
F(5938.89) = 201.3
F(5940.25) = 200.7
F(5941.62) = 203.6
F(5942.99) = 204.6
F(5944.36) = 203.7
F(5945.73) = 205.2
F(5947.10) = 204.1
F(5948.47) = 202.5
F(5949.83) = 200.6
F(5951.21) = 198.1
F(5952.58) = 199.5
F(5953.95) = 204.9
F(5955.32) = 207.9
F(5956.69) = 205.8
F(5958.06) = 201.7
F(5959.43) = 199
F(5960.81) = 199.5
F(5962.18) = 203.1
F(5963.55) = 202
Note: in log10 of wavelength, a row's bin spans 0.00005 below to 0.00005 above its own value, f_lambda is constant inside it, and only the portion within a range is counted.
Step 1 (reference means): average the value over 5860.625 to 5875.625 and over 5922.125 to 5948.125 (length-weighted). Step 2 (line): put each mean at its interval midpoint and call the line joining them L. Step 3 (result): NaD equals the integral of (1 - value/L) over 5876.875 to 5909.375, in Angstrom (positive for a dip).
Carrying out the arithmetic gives 0.8 Angstrom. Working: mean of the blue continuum 207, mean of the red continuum 203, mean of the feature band 201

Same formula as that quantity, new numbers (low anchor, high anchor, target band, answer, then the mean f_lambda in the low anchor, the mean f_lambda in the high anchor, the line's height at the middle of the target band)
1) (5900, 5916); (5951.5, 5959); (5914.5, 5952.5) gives 0.3 Angstrom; 206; 204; 205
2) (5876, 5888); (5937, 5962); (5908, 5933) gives -0.2 Angstrom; 202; 203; 202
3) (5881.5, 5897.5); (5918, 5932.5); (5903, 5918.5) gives -0.4 Angstrom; 194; 204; 200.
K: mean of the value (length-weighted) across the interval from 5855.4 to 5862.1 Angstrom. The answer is 204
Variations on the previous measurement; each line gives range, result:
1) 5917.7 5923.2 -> 204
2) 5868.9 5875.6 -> 207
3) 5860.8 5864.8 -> 206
